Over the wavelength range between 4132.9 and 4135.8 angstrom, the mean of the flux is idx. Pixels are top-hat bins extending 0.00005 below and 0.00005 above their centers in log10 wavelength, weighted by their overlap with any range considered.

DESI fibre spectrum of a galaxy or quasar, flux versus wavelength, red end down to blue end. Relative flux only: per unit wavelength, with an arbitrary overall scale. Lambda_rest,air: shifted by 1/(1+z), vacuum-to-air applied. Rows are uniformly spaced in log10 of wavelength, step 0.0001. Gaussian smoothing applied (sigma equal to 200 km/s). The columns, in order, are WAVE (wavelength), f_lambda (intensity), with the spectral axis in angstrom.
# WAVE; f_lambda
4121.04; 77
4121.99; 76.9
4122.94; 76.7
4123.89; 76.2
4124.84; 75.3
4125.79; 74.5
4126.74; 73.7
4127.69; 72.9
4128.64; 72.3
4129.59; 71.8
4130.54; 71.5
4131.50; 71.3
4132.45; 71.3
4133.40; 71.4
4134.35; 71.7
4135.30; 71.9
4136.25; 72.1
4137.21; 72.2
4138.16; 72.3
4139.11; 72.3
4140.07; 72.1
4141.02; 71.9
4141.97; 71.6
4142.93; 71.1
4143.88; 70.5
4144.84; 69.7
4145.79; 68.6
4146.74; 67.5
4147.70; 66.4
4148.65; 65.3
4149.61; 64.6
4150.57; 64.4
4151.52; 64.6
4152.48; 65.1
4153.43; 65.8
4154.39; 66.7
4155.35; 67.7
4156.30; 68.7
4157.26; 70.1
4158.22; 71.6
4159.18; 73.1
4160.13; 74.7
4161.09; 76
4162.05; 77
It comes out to 71.9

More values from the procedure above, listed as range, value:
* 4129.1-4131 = 71.7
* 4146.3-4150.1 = 65.8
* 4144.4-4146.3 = 69.4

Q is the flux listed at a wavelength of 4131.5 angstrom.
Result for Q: 71.3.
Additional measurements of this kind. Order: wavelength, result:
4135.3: 71.9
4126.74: 73.7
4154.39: 66.7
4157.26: 70.1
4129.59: 71.8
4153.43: 65.8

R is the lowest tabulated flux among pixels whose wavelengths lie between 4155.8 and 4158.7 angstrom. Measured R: 68.7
